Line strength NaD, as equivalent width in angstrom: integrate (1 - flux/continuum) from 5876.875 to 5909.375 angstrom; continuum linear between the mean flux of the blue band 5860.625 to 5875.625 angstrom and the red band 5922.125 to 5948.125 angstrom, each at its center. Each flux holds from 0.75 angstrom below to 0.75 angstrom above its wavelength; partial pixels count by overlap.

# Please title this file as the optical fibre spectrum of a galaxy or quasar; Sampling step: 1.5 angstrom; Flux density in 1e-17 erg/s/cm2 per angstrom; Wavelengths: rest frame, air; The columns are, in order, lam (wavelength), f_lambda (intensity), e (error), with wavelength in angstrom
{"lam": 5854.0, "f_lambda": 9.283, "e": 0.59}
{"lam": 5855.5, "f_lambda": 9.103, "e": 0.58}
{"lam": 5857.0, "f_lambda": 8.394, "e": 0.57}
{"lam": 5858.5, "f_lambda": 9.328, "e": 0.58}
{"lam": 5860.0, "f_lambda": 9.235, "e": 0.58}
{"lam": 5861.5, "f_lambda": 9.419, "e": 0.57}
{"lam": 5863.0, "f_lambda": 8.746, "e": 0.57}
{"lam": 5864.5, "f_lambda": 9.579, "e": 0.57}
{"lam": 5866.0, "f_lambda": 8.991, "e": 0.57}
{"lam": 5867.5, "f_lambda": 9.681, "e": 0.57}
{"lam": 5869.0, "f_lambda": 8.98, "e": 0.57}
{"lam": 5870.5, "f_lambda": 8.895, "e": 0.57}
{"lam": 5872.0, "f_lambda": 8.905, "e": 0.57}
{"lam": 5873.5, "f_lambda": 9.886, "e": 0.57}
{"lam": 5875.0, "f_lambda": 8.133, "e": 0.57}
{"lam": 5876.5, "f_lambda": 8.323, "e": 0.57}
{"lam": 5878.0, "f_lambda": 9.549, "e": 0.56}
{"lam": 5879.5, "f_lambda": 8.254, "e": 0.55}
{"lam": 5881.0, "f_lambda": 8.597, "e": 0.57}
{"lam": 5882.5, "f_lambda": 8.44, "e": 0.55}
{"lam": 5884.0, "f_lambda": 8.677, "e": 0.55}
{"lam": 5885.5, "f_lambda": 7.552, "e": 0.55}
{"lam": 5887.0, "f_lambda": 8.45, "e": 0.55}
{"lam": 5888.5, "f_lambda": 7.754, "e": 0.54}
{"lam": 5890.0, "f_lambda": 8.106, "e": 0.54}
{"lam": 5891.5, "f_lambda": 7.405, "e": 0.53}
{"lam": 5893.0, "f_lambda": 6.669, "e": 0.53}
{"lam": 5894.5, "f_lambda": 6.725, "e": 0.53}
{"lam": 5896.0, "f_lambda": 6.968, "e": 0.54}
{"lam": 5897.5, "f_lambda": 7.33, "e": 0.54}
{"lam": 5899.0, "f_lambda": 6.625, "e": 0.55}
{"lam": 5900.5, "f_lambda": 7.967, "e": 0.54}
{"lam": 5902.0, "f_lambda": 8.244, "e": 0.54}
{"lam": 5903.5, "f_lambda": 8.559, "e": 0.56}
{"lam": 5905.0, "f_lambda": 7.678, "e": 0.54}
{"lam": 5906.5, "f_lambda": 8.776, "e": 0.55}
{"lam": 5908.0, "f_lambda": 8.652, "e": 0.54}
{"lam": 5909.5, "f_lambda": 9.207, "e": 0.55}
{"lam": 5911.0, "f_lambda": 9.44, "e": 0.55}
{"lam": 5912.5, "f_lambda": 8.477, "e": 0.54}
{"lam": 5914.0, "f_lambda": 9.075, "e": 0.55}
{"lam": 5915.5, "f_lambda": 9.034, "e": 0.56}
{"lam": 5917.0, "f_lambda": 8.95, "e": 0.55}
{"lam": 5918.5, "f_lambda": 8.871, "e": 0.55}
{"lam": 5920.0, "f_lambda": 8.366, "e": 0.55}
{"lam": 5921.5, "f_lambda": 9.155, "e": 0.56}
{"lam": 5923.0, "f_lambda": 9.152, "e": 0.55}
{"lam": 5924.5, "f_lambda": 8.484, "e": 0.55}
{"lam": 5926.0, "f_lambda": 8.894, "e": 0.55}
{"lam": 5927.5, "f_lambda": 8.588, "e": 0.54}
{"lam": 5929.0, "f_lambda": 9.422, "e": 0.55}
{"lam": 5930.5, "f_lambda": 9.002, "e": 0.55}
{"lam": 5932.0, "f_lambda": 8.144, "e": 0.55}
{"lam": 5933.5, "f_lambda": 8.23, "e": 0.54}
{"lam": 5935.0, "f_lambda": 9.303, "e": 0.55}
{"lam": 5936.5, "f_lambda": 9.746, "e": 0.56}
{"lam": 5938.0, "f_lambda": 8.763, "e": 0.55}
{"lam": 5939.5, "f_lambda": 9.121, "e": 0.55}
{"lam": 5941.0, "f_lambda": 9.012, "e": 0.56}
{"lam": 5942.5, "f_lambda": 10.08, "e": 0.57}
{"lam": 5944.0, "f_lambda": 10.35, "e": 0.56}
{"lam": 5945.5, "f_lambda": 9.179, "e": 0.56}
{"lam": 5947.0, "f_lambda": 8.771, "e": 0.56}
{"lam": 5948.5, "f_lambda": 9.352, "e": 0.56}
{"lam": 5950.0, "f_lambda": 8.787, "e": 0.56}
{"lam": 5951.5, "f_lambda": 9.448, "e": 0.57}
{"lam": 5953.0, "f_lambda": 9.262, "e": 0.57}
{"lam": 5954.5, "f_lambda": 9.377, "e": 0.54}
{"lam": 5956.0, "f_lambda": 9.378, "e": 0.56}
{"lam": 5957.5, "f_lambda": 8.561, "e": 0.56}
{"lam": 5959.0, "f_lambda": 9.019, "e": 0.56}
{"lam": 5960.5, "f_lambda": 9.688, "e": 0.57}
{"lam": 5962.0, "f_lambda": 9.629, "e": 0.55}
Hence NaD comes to 4.0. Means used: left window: 9.13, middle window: 7.98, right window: 9.08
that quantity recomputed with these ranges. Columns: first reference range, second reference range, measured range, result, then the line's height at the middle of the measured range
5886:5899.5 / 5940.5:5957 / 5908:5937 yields -1.73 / 8.42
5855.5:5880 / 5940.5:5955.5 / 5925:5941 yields 0.66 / 9.3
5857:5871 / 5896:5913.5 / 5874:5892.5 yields 0.97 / 8.72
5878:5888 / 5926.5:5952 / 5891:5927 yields 1.90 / 8.74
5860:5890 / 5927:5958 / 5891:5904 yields 2.24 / 8.9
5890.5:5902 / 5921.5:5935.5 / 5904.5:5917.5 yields -1.46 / 7.93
